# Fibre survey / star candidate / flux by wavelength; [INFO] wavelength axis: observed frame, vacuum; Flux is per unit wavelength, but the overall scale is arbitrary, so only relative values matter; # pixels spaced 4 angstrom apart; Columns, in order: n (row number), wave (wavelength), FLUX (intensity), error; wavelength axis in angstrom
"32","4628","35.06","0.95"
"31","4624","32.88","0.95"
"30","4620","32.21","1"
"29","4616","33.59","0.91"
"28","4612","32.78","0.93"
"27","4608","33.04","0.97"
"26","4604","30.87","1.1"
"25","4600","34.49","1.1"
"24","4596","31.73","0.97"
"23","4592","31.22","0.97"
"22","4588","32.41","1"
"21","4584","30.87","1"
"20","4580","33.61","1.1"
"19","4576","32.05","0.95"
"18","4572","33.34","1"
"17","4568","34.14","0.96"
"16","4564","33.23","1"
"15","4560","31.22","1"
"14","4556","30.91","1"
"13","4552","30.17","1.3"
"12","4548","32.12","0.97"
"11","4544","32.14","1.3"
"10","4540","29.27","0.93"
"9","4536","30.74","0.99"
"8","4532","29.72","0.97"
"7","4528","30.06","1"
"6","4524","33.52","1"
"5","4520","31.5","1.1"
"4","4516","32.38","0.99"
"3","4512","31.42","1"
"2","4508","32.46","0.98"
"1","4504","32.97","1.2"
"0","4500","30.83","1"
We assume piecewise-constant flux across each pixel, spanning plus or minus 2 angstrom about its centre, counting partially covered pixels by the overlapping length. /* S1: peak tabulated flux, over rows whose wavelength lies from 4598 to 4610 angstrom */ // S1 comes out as 34.49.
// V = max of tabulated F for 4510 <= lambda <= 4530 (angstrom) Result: 33.52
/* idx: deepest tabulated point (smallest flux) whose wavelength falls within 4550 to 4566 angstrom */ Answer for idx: 30.17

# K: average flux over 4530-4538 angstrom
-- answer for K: 30.2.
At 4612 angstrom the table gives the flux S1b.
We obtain 32.78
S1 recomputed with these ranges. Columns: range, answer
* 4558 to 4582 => 34.14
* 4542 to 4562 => 32.14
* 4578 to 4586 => 33.61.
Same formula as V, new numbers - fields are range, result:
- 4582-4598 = 32.41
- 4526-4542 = 30.74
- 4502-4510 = 32.97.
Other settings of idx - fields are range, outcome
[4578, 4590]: 30.87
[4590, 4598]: 31.22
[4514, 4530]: 30.06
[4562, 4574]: 33.23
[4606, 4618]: 32.78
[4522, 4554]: 29.27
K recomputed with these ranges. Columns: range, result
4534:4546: 30.7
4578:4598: 32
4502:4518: 32.3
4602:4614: 32.2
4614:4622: 32.9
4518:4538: 31.1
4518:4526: 32.5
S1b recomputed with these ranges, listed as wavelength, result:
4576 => 32.05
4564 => 33.23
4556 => 30.91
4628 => 35.06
